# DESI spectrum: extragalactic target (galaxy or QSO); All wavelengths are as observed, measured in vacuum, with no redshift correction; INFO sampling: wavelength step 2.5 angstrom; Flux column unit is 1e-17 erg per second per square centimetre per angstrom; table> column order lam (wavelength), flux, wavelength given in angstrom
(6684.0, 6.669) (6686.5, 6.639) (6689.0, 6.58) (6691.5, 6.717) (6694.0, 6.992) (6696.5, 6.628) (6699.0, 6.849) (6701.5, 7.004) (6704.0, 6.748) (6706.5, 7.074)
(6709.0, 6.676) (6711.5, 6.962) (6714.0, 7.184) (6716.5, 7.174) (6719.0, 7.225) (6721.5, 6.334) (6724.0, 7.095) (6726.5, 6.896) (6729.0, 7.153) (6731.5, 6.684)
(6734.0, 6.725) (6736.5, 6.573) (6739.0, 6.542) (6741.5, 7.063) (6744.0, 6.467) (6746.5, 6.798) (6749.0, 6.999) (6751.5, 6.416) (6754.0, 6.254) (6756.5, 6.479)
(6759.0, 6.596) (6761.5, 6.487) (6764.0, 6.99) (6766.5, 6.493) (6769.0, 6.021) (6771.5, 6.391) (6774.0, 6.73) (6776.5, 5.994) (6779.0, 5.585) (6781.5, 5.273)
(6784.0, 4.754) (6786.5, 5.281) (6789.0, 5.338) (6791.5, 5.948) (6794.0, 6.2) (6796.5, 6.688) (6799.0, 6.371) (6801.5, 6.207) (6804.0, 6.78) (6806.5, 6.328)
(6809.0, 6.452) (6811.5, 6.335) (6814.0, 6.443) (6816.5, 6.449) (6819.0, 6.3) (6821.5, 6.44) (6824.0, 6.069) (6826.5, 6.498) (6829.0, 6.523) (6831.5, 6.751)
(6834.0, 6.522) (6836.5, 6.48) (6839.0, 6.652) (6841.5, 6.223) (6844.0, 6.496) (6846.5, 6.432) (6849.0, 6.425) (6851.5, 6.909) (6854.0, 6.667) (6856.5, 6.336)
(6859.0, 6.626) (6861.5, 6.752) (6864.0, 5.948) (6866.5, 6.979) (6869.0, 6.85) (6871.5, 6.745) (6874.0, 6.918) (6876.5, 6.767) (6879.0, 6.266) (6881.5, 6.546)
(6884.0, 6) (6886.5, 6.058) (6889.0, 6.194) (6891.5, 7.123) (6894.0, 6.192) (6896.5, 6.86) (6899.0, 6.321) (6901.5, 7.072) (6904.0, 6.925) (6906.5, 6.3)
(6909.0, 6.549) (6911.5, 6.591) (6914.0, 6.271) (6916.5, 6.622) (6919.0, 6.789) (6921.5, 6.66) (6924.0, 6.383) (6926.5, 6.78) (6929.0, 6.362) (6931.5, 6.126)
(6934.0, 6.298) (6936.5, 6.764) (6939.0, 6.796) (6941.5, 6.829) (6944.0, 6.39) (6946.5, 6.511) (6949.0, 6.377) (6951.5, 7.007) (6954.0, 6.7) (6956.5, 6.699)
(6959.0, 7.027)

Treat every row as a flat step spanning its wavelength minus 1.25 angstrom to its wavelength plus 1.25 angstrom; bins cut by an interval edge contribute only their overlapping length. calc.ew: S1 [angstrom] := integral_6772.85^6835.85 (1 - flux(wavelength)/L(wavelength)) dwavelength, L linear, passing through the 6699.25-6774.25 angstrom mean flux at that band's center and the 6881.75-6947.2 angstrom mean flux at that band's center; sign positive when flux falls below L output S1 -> 4.6 angstrom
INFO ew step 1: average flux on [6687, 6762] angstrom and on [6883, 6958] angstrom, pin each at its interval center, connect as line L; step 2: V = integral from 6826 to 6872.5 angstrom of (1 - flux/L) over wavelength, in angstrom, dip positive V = 0.5 angstrom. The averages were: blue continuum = 6.78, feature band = 6.57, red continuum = 6.56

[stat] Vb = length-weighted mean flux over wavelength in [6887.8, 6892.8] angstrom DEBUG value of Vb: 6.66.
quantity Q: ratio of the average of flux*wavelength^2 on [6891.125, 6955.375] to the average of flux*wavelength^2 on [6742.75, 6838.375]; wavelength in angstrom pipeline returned 1.09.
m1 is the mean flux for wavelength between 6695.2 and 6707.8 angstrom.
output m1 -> 6.86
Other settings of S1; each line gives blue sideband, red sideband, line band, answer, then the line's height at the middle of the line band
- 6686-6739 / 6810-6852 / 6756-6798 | 3.61 angstrom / 6.64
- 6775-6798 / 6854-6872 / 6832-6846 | -0.38 angstrom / 6.32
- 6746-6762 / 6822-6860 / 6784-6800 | 1.64 angstrom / 6.54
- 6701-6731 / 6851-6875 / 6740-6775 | 1.47 angstrom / 6.87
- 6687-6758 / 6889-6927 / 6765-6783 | 1.81 angstrom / 6.74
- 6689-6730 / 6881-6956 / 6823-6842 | 0.61 angstrom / 6.7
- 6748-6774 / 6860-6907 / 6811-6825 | 0.43 angstrom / 6.54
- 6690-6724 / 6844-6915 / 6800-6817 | 0.69 angstrom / 6.7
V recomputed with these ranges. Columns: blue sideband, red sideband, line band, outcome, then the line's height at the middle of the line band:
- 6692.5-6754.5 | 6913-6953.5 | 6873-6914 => 0.5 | 6.61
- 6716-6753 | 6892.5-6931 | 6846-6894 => 0.6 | 6.63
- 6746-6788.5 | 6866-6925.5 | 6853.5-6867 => -0.1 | 6.47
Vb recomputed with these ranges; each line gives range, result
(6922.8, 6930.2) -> 6.51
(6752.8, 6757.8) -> 6.37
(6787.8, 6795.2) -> 5.83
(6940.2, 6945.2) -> 6.61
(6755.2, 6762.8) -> 6.52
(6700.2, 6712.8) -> 6.89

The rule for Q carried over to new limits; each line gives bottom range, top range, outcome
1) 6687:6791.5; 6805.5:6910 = 1.03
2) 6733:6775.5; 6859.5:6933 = 1.04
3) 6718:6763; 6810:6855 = 0.99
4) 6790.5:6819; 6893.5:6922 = 1.07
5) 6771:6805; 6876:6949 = 1.14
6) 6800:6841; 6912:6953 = 1.05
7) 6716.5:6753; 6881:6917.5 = 1.01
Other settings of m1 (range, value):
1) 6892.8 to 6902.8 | 6.61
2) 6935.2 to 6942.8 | 6.79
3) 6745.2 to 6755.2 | 6.62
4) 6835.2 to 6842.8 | 6.45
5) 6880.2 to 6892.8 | 6.38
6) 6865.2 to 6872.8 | 6.85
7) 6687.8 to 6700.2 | 6.75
